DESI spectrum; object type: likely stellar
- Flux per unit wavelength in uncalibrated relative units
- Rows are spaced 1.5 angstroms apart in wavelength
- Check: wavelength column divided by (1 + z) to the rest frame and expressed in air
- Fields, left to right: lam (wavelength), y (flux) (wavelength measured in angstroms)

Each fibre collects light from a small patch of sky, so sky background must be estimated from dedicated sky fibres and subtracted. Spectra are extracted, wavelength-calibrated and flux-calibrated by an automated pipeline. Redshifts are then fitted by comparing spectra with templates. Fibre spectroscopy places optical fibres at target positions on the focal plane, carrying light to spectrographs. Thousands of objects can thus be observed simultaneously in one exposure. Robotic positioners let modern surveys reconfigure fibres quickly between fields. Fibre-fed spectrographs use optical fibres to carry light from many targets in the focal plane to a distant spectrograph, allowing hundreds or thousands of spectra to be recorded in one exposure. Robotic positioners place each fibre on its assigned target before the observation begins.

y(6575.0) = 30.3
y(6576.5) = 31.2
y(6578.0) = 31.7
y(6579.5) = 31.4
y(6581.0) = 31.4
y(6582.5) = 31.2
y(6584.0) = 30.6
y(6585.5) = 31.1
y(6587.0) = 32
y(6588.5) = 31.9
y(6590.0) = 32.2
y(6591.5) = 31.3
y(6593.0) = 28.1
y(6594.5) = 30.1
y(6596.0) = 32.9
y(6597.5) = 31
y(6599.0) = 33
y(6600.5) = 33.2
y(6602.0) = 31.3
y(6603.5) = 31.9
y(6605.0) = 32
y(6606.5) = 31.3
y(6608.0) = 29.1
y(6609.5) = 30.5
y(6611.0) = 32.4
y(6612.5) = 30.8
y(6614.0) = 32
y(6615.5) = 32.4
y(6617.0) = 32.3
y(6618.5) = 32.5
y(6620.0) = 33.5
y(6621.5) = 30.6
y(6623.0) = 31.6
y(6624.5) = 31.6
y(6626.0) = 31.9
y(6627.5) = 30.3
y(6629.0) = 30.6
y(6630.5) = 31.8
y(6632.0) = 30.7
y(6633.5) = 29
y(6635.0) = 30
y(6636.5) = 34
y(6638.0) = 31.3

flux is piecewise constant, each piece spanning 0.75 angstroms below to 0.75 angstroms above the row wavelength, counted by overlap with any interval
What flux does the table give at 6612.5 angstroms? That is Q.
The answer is 30.8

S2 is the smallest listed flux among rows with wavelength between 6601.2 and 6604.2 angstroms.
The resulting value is 31.3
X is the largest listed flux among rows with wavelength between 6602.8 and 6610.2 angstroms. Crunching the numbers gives 32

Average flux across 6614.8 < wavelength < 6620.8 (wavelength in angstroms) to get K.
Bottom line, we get 32.7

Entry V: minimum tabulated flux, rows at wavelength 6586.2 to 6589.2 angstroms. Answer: 31.9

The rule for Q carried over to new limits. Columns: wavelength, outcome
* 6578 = 31.7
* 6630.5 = 31.8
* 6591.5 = 31.3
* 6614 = 32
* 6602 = 31.3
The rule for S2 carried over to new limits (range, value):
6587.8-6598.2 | 28.1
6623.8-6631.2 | 30.3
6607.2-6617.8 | 29.1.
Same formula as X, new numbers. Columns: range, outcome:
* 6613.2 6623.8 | 33.5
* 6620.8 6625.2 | 31.6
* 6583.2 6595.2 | 32.2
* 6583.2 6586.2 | 31.1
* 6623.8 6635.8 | 31.9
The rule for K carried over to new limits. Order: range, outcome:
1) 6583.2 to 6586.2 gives 30.9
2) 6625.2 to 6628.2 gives 31.1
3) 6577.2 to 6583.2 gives 31.4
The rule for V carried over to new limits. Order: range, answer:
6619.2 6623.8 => 30.6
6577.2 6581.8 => 31.4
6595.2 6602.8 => 31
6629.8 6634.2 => 29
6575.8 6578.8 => 31.2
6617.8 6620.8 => 32.5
